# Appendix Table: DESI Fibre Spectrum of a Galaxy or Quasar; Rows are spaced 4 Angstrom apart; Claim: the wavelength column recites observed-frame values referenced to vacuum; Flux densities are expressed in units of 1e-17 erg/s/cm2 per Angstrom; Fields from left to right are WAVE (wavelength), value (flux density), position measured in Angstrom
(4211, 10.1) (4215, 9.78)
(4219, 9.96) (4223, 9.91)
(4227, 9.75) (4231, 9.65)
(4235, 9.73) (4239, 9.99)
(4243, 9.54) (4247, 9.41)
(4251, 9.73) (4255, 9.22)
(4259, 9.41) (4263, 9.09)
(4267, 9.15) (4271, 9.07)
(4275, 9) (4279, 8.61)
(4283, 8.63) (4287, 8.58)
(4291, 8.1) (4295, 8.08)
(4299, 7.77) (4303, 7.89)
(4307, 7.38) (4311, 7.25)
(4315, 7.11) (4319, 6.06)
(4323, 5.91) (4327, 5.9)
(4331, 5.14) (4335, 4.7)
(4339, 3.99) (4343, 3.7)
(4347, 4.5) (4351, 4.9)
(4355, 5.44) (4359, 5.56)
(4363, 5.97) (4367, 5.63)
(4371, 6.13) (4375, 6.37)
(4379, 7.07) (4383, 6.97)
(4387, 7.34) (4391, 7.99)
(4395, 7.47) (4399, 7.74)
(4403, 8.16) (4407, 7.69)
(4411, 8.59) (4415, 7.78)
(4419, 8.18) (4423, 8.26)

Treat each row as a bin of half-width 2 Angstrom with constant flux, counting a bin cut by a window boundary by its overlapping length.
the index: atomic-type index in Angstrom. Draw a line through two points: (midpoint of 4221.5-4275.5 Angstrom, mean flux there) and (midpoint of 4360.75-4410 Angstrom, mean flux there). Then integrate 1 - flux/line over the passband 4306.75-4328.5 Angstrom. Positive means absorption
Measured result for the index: 4.5 Angstrom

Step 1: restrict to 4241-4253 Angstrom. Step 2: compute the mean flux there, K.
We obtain 9.56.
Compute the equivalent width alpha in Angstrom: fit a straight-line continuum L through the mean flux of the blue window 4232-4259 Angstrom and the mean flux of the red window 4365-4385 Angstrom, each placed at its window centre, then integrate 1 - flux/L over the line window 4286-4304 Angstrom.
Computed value 0.7 Angstrom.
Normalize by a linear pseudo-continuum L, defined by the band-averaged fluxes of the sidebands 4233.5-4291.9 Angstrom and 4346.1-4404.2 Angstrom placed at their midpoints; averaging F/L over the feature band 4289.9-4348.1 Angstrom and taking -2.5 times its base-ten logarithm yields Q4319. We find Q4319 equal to 0.26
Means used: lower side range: 9.17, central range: 6.23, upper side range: 6.5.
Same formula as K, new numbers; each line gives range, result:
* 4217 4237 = 9.8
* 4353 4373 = 5.75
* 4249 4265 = 9.36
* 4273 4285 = 8.75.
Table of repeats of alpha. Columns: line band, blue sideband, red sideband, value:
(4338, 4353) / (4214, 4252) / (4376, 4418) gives 7.25 Angstrom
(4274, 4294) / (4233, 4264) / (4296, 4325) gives -1.00 Angstrom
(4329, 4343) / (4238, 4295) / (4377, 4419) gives 6.48 Angstrom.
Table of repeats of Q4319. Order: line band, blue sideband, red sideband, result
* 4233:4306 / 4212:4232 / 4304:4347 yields -0.13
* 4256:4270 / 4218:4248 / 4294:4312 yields -0.04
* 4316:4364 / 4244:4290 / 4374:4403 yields 0.48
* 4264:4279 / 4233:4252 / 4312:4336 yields -0.09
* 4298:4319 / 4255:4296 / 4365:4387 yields 0.10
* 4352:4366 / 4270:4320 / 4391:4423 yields 0.38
